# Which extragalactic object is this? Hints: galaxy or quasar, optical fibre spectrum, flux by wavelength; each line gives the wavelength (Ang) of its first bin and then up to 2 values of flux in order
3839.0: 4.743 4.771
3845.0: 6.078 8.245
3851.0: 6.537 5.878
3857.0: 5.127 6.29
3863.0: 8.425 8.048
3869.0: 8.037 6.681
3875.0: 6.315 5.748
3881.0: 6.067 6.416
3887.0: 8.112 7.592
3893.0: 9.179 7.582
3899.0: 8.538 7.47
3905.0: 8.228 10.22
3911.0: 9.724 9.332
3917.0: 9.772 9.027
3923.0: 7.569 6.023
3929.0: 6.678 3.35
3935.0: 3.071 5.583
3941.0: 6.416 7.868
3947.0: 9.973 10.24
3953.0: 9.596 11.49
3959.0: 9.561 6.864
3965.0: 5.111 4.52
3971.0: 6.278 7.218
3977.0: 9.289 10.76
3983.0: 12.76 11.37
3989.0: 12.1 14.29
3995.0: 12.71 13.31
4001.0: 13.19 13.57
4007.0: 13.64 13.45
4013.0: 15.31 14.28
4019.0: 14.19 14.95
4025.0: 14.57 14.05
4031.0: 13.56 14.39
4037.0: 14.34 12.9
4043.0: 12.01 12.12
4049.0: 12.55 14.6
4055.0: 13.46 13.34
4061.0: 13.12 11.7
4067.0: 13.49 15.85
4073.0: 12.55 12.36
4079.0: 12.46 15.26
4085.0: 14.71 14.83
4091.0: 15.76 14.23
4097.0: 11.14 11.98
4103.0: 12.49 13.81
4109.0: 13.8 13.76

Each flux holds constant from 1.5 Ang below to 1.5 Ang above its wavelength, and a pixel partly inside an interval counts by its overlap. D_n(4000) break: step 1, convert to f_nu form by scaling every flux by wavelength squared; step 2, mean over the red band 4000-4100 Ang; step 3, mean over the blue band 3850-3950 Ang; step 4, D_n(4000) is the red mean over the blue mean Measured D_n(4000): 2.0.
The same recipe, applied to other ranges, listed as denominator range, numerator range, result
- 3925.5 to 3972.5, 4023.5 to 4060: 2.00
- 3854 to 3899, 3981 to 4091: 2.06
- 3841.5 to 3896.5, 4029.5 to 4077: 2.10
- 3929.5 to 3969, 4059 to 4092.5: 2.04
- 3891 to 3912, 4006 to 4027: 1.76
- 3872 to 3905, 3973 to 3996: 1.63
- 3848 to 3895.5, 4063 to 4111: 2.15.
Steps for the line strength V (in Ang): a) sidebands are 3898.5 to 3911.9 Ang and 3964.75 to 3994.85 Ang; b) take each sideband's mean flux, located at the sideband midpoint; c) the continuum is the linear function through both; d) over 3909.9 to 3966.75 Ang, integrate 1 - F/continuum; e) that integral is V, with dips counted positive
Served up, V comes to 9.2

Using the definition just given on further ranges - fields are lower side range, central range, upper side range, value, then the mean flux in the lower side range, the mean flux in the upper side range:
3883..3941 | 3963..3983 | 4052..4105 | 4.4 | 7.53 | 13.5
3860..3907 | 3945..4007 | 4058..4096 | 1.7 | 7.49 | 13.8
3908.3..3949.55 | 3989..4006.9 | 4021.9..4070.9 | -3.8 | 7.42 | 13.5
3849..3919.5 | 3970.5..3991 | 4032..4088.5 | 1.2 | 7.65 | 13.5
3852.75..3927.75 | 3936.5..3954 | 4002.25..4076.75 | 2.9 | 7.66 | 13.6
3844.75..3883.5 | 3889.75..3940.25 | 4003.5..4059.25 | 6.7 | 6.74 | 13.8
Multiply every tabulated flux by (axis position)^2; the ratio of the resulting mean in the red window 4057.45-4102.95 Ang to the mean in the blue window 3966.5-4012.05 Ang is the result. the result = 1.2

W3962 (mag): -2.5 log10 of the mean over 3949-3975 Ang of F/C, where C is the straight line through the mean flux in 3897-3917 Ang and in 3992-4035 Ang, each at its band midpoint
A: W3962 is 0.410 mag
